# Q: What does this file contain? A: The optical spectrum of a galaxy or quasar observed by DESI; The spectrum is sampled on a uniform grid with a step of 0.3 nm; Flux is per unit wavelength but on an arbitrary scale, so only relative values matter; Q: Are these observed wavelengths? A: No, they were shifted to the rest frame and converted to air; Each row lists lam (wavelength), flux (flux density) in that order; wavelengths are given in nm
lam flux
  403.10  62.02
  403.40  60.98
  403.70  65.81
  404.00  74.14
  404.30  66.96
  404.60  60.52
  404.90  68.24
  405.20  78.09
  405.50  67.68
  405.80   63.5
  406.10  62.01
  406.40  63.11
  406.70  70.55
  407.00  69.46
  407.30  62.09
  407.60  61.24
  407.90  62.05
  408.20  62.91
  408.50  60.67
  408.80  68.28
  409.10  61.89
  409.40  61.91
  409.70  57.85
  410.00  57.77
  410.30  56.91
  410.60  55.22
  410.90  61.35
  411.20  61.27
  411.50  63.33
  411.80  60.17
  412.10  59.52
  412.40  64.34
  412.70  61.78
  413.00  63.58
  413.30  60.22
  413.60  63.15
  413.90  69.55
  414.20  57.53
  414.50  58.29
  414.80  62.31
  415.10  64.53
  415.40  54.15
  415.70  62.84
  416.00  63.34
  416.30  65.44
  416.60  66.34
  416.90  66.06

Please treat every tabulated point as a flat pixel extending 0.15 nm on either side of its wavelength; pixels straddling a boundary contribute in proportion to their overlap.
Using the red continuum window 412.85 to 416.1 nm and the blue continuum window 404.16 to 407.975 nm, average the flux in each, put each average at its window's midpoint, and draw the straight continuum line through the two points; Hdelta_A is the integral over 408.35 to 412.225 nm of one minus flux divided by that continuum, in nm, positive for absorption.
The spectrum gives 0.20 nm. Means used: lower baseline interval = 65.9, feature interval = 60.5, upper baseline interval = 61.7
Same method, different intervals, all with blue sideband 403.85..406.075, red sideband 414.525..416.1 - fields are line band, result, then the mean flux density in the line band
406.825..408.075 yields 0.049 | 63.8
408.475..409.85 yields 0.064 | 62.3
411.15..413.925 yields 0.024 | 62.4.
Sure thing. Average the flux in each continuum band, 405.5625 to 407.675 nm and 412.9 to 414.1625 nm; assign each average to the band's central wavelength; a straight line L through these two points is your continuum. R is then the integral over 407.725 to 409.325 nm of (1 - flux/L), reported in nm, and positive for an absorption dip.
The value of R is 0.03 nm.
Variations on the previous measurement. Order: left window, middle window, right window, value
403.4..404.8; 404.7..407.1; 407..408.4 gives -0.12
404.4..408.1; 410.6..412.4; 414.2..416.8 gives 0.08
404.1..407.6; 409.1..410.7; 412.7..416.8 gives 0.15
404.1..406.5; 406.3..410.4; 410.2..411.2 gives -0.05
